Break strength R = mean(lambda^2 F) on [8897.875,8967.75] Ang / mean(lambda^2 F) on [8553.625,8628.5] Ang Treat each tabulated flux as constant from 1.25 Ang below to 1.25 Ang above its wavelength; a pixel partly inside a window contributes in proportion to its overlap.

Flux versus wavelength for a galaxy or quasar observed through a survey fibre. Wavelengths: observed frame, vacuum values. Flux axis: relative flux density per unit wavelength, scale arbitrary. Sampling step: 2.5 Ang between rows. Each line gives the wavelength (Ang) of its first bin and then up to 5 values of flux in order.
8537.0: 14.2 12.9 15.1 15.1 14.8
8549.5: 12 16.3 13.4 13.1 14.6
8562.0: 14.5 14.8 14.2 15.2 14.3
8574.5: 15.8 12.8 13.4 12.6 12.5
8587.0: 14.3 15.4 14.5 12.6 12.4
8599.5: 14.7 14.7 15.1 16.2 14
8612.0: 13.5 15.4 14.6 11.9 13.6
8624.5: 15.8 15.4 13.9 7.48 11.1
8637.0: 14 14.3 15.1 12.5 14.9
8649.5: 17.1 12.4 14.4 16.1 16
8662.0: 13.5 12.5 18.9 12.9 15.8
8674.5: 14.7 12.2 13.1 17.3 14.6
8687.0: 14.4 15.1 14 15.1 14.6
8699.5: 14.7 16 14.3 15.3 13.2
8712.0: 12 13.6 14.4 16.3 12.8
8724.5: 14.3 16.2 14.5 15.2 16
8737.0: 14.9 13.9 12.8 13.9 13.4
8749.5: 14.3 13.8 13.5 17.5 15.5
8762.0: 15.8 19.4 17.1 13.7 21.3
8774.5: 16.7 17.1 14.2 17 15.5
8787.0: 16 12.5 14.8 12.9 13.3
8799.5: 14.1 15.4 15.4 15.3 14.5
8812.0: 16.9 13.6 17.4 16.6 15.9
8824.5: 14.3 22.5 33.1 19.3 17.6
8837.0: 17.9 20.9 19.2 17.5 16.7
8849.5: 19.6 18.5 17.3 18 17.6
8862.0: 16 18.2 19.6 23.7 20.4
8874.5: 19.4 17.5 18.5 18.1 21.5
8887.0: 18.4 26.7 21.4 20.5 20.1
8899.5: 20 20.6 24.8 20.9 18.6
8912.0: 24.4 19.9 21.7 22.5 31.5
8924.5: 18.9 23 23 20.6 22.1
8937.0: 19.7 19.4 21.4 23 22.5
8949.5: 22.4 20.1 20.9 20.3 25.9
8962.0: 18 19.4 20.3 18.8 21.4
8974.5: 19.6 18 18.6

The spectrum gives 1.65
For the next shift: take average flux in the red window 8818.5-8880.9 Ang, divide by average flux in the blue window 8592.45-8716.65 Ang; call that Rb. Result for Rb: 1.34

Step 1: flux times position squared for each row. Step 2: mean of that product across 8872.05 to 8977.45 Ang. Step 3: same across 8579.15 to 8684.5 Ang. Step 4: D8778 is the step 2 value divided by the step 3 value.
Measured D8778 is 1.60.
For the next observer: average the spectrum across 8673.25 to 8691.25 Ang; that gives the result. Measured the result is 14.5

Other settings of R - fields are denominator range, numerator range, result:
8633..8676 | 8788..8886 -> 1.28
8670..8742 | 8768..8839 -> 1.17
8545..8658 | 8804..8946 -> 1.51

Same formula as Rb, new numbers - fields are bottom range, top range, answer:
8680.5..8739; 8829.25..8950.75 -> 1.40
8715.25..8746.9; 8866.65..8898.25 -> 1.41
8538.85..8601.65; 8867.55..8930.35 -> 1.52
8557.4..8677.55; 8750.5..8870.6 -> 1.21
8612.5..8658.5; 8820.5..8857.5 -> 1.38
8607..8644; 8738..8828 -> 1.13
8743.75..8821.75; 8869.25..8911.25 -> 1.34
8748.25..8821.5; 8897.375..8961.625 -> 1.40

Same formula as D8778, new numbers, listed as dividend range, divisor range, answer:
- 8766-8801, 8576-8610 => 1.16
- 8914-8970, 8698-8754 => 1.58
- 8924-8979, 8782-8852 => 1.26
